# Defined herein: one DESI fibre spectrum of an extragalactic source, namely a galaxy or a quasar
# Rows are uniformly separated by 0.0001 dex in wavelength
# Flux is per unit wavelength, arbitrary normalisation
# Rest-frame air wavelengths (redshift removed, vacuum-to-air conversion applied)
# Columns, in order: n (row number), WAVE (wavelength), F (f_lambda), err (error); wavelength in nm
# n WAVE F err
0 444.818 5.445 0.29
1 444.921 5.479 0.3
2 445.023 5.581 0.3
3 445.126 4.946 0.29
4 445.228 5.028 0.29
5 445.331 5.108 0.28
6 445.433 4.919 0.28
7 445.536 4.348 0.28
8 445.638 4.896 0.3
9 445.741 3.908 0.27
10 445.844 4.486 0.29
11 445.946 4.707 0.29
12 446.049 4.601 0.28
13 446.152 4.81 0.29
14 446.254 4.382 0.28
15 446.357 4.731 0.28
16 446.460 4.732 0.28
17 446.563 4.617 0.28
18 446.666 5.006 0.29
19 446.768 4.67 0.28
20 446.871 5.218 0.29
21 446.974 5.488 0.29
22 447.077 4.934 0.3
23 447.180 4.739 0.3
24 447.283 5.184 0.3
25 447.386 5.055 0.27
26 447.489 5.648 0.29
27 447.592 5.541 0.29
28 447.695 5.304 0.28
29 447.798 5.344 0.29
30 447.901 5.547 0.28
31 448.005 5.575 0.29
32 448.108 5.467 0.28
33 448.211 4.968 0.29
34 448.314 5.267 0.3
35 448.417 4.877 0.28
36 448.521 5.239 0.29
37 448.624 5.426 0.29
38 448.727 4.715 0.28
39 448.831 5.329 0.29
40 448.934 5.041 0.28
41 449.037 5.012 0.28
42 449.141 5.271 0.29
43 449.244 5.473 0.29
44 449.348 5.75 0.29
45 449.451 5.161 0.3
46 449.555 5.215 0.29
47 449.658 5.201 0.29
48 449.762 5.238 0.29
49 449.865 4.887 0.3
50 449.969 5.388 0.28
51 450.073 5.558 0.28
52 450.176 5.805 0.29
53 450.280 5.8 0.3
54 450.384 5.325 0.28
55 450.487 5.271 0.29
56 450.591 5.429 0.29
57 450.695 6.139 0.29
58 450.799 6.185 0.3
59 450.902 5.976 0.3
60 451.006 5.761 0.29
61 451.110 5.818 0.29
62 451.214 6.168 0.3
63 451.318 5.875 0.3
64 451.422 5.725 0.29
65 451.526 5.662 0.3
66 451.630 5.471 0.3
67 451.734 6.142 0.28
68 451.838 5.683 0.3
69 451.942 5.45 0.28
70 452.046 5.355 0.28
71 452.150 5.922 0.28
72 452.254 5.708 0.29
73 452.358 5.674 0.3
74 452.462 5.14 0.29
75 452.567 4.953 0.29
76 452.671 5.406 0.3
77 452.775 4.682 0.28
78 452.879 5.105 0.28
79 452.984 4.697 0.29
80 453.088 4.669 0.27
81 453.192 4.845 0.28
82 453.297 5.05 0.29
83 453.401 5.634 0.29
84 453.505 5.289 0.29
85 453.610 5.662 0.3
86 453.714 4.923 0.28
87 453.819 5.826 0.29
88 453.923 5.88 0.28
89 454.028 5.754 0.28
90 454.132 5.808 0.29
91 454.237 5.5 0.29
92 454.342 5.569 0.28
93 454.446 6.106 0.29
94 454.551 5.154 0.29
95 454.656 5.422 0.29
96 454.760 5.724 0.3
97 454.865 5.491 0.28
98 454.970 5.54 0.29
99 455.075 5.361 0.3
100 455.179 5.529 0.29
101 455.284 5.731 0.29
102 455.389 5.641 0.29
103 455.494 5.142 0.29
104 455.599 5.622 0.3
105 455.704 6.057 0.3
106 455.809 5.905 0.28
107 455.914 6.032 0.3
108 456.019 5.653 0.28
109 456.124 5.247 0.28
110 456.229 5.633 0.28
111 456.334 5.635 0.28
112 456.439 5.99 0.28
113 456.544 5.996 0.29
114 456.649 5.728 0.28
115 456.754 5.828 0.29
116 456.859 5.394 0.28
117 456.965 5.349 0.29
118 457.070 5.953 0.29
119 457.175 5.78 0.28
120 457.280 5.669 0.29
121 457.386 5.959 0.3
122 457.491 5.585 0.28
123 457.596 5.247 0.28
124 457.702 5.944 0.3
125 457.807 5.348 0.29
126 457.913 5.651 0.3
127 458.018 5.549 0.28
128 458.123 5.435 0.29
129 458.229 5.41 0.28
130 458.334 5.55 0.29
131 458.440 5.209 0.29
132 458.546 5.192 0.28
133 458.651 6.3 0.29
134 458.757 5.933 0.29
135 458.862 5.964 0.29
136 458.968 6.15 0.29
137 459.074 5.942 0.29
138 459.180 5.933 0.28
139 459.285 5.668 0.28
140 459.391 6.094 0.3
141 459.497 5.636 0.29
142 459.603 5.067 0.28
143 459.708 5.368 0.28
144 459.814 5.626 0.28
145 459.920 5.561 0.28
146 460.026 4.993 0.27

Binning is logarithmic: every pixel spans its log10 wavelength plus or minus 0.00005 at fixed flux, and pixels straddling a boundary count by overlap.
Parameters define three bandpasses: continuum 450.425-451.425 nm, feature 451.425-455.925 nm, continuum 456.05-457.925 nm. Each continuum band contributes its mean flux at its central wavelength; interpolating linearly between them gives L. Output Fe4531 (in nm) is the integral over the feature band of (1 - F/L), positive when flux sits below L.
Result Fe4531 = 0.21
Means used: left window 5.84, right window 5.66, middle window 5.48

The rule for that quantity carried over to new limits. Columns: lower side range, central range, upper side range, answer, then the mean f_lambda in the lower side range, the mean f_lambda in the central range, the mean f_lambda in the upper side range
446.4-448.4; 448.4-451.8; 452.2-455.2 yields -0.16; 5.17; 5.5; 5.38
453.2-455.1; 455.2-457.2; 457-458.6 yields -0.05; 5.52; 5.7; 5.57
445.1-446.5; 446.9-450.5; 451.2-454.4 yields -0.21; 4.68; 5.29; 5.45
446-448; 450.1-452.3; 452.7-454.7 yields -0.22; 5.04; 5.75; 5.35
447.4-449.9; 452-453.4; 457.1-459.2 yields 0.07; 5.27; 5.19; 5.69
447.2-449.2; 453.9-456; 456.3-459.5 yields -0.03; 5.25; 5.64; 5.71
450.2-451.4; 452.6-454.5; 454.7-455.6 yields 0.09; 5.79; 5.35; 5.53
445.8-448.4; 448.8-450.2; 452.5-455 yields -0.04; 5.04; 5.3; 5.36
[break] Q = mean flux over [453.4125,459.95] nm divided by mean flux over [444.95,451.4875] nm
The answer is 1.08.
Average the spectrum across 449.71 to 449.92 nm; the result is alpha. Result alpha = 5.07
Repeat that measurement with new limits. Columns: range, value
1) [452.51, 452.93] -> 5.04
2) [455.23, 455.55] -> 5.5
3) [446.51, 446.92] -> 4.88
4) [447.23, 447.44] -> 5.12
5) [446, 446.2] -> 4.7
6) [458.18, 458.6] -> 5.35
